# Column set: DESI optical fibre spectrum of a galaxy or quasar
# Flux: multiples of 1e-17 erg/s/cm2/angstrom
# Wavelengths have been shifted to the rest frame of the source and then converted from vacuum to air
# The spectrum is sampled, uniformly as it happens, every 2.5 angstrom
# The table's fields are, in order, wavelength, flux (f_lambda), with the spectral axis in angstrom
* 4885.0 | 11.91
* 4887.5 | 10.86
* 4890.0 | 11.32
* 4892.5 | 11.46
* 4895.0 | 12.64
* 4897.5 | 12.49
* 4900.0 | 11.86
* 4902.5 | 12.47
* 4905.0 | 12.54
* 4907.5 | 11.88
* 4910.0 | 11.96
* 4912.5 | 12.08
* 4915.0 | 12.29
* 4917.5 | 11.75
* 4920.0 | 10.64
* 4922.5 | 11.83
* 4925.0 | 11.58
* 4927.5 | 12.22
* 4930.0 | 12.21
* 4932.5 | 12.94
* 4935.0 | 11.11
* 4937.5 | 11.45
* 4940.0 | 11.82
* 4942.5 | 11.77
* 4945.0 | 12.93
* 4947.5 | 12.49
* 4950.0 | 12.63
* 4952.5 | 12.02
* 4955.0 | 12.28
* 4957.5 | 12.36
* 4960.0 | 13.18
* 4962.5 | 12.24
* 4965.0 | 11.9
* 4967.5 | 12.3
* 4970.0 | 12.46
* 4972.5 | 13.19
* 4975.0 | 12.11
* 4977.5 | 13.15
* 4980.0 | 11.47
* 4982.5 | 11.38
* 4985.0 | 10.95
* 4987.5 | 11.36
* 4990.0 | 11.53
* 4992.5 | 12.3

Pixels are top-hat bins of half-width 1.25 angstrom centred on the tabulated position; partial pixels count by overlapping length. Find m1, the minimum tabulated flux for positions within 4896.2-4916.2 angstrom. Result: 11.86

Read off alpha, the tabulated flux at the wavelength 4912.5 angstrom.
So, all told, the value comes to 12.08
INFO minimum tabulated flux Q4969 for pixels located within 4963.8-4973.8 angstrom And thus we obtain 11.9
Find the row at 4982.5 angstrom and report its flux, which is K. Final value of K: 11.38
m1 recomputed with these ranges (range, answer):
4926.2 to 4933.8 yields 12.21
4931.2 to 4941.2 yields 11.11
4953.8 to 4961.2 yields 12.28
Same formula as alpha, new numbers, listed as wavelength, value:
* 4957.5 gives 12.36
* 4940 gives 11.82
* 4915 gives 12.29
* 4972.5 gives 13.19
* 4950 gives 12.63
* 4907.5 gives 11.88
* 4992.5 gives 12.3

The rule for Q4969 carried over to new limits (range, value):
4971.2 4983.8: 11.38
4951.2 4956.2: 12.02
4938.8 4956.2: 11.77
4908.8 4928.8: 10.64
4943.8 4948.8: 12.49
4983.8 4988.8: 10.95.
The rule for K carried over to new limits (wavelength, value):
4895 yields 12.64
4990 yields 11.53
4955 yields 12.28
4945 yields 12.93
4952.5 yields 12.02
